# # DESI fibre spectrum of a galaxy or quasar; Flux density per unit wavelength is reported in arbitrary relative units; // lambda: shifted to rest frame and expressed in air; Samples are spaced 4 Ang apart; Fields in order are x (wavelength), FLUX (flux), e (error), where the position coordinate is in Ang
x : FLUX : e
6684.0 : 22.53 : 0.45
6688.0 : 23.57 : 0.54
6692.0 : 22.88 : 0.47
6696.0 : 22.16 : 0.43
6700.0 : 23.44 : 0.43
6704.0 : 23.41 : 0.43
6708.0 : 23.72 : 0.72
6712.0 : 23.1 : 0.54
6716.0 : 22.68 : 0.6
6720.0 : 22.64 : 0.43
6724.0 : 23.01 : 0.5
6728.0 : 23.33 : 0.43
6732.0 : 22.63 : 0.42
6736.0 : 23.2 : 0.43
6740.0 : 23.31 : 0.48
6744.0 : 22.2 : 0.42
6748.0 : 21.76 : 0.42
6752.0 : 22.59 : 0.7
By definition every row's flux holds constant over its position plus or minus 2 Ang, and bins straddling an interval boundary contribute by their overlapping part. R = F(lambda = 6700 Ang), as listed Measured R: 23.44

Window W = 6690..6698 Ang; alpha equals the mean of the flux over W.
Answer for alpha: 22.5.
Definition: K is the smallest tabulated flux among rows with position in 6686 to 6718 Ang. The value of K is 22.16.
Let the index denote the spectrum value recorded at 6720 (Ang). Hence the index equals 22.64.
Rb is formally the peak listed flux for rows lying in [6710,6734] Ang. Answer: 23.33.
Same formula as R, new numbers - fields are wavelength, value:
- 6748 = 21.76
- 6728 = 23.33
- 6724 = 23.01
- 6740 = 23.31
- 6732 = 22.63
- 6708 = 23.72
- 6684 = 22.53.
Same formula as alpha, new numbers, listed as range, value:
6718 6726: 22.8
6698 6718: 23.3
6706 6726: 23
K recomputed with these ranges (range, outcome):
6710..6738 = 22.63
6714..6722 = 22.64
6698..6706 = 23.41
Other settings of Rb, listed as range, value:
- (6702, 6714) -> 23.72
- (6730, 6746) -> 23.31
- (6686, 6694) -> 23.57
